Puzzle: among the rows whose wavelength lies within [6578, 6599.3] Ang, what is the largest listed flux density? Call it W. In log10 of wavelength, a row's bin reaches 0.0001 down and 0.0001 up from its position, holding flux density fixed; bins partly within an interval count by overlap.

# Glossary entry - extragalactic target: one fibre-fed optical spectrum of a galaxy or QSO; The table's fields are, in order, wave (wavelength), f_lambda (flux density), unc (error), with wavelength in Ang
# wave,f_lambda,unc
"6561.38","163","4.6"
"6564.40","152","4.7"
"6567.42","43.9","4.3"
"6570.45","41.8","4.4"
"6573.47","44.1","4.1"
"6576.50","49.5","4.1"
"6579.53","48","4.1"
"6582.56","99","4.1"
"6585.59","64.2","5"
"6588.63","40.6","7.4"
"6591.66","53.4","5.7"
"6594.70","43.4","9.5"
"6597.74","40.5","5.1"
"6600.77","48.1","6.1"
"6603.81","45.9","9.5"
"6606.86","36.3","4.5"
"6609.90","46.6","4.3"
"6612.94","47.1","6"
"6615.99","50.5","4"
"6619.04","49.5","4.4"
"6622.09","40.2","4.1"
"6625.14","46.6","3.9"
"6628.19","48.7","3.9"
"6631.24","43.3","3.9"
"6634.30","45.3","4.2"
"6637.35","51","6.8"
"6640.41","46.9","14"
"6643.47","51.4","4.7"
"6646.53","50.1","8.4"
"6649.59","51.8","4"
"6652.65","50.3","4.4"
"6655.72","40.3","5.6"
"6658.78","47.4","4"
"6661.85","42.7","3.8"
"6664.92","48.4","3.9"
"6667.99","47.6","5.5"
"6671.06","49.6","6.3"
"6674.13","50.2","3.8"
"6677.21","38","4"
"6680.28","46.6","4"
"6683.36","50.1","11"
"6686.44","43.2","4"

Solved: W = 99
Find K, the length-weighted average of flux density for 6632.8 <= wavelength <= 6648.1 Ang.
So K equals 49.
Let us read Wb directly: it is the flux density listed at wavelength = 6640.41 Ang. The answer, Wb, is 46.9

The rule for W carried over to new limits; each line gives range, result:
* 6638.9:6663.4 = 51.8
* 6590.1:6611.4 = 53.4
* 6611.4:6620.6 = 50.5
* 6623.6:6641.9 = 51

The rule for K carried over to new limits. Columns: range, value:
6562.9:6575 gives 70.3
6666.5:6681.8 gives 46.4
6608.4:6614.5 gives 46.9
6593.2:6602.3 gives 44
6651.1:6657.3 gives 45.4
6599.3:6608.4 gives 43.4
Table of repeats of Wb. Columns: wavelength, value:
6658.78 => 47.4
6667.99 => 47.6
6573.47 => 44.1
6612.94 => 47.1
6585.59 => 64.2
